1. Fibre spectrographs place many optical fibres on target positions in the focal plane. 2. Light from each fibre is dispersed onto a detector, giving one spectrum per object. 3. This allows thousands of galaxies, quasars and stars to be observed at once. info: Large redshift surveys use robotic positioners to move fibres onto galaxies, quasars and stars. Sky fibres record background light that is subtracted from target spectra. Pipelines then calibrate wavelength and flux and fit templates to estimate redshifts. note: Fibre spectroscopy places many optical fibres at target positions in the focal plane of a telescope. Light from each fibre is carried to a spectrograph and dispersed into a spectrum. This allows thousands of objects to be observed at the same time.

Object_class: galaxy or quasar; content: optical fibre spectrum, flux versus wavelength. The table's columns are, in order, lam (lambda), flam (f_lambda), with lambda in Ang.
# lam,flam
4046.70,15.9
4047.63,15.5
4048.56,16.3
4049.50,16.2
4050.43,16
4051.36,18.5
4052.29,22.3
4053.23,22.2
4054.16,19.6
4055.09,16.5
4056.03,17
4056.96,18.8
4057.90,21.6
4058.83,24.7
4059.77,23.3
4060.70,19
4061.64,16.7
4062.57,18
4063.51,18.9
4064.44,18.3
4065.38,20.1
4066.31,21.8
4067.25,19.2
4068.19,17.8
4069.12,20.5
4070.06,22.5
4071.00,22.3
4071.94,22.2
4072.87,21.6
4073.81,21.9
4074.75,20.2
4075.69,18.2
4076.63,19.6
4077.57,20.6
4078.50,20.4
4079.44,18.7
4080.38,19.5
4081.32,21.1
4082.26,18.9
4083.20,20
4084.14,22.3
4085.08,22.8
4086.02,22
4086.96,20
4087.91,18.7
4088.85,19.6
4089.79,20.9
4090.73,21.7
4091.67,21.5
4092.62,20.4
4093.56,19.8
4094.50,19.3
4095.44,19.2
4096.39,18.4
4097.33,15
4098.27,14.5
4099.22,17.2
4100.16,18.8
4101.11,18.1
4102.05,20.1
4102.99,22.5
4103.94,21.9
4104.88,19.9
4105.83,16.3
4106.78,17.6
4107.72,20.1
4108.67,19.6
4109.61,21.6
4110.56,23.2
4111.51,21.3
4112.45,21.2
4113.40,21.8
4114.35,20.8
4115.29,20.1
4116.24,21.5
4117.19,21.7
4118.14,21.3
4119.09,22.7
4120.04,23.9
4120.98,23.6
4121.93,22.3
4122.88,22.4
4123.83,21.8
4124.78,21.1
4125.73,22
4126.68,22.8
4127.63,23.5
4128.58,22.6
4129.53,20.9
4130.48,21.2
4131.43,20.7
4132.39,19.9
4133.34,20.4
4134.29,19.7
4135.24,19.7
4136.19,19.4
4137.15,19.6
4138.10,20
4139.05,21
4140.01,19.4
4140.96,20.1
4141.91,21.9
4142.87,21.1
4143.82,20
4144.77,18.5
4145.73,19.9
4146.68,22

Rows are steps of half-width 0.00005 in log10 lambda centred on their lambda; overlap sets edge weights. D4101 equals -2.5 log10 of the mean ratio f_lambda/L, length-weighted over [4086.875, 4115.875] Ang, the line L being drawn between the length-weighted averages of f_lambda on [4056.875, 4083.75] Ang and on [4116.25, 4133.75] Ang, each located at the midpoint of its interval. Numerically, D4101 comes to 0.079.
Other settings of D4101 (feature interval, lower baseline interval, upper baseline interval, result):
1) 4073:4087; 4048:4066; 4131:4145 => -0.06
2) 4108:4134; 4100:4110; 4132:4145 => -0.09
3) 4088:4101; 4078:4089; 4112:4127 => 0.10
